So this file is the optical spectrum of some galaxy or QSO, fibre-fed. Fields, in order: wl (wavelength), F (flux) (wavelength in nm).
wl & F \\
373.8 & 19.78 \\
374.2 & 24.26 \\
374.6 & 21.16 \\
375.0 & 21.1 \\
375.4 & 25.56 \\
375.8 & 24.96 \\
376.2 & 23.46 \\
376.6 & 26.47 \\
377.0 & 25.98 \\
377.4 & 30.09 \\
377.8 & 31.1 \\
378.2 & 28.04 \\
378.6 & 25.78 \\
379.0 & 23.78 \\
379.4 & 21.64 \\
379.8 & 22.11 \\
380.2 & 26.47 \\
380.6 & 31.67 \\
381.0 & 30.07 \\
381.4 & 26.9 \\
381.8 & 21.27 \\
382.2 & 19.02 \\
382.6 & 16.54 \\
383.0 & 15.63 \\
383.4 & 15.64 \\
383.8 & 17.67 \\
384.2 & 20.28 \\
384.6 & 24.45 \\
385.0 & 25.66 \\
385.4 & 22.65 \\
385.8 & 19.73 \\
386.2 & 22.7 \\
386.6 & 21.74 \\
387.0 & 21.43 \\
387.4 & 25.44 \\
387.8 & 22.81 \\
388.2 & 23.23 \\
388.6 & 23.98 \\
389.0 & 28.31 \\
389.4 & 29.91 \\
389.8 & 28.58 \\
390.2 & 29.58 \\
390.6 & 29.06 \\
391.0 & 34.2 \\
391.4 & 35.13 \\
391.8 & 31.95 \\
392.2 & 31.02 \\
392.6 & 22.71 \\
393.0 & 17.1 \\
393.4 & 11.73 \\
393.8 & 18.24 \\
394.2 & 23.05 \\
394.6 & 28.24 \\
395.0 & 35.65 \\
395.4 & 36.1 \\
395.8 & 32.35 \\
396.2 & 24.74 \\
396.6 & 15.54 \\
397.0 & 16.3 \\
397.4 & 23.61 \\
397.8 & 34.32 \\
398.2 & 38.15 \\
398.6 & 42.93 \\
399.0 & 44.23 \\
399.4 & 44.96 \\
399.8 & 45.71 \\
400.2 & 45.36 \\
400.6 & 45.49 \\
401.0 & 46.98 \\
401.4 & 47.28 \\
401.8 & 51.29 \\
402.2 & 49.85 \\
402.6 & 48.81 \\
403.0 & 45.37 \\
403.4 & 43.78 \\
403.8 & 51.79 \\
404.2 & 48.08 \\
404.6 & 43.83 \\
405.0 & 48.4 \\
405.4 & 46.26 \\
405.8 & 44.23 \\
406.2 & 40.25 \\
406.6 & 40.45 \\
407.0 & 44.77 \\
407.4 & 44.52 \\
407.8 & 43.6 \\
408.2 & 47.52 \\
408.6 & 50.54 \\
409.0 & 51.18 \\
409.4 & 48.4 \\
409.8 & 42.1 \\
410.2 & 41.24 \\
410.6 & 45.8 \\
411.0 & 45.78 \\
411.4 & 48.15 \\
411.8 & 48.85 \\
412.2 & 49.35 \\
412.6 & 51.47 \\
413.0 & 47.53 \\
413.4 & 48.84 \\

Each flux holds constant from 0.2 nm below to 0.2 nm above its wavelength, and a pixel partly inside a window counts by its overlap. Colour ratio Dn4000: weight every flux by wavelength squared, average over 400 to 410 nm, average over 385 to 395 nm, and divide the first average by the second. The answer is 2.0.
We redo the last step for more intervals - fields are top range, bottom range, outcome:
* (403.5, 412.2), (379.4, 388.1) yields 2.33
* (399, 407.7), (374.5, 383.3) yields 2.13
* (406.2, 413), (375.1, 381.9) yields 2.07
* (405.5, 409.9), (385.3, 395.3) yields 1.93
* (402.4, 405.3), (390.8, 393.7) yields 1.92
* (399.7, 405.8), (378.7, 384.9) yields 2.35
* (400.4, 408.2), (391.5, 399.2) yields 1.73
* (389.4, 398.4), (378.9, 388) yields 1.28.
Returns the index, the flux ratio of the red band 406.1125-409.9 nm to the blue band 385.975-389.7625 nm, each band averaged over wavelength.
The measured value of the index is 1.9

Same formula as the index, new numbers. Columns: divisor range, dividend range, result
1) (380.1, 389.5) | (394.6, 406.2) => 1.77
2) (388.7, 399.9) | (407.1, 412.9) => 1.59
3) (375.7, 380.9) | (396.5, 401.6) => 1.45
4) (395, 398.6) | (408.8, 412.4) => 1.62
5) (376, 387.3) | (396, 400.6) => 1.47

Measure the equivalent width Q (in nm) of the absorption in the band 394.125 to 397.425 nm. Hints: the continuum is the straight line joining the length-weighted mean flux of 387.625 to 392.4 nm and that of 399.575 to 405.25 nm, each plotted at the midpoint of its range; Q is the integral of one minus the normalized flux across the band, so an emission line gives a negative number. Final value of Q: 0.96 nm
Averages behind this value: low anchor 29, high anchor 47.3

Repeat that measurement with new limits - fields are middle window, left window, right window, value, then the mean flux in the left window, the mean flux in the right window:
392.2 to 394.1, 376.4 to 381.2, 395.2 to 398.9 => 0.65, 26.9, 29.7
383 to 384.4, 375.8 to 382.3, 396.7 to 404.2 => 0.57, 25.9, 42.4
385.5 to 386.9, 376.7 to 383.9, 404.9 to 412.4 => 0.35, 24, 45.8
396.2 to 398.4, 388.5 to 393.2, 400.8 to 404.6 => 0.77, 28.6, 47.9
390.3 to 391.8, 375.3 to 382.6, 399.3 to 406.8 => 0.15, 25.5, 46.2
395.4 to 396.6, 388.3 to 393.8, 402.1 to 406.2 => 0.23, 26.8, 46.6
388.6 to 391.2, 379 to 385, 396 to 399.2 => -0.33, 22.3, 30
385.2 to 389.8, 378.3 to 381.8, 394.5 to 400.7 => 0.86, 25.8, 34.5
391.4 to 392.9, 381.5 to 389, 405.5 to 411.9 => -0.02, 21.4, 45.4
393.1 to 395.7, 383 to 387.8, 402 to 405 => 0.69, 21.4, 47.4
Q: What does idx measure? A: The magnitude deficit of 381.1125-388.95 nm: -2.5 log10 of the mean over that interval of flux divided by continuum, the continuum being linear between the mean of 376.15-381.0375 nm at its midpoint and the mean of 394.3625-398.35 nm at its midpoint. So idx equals 0.25 mag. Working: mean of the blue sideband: 26.7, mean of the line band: 21.6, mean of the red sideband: 28.3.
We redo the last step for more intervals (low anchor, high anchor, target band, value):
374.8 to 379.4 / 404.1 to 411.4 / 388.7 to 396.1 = 0.26 mag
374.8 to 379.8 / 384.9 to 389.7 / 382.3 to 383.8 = 0.44 mag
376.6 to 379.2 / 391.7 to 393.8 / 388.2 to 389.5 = -0.14 mag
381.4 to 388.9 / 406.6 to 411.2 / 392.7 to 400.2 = 0.12 mag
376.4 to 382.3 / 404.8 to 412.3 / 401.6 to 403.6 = -0.15 mag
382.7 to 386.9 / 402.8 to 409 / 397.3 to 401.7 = -0.11 mag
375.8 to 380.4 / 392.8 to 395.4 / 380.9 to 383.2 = 0.19 mag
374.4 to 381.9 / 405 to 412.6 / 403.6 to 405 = -0.12 mag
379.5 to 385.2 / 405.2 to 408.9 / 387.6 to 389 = 0.16 mag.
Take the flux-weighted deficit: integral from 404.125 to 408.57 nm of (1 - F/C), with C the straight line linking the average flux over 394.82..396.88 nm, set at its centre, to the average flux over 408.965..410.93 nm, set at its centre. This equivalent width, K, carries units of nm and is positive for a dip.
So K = -0.43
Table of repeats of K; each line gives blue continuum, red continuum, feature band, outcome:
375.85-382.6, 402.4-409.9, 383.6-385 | 0.38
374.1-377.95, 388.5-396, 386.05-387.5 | 0.23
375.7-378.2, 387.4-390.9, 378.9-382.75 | 0.44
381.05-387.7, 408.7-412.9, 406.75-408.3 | -0.02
